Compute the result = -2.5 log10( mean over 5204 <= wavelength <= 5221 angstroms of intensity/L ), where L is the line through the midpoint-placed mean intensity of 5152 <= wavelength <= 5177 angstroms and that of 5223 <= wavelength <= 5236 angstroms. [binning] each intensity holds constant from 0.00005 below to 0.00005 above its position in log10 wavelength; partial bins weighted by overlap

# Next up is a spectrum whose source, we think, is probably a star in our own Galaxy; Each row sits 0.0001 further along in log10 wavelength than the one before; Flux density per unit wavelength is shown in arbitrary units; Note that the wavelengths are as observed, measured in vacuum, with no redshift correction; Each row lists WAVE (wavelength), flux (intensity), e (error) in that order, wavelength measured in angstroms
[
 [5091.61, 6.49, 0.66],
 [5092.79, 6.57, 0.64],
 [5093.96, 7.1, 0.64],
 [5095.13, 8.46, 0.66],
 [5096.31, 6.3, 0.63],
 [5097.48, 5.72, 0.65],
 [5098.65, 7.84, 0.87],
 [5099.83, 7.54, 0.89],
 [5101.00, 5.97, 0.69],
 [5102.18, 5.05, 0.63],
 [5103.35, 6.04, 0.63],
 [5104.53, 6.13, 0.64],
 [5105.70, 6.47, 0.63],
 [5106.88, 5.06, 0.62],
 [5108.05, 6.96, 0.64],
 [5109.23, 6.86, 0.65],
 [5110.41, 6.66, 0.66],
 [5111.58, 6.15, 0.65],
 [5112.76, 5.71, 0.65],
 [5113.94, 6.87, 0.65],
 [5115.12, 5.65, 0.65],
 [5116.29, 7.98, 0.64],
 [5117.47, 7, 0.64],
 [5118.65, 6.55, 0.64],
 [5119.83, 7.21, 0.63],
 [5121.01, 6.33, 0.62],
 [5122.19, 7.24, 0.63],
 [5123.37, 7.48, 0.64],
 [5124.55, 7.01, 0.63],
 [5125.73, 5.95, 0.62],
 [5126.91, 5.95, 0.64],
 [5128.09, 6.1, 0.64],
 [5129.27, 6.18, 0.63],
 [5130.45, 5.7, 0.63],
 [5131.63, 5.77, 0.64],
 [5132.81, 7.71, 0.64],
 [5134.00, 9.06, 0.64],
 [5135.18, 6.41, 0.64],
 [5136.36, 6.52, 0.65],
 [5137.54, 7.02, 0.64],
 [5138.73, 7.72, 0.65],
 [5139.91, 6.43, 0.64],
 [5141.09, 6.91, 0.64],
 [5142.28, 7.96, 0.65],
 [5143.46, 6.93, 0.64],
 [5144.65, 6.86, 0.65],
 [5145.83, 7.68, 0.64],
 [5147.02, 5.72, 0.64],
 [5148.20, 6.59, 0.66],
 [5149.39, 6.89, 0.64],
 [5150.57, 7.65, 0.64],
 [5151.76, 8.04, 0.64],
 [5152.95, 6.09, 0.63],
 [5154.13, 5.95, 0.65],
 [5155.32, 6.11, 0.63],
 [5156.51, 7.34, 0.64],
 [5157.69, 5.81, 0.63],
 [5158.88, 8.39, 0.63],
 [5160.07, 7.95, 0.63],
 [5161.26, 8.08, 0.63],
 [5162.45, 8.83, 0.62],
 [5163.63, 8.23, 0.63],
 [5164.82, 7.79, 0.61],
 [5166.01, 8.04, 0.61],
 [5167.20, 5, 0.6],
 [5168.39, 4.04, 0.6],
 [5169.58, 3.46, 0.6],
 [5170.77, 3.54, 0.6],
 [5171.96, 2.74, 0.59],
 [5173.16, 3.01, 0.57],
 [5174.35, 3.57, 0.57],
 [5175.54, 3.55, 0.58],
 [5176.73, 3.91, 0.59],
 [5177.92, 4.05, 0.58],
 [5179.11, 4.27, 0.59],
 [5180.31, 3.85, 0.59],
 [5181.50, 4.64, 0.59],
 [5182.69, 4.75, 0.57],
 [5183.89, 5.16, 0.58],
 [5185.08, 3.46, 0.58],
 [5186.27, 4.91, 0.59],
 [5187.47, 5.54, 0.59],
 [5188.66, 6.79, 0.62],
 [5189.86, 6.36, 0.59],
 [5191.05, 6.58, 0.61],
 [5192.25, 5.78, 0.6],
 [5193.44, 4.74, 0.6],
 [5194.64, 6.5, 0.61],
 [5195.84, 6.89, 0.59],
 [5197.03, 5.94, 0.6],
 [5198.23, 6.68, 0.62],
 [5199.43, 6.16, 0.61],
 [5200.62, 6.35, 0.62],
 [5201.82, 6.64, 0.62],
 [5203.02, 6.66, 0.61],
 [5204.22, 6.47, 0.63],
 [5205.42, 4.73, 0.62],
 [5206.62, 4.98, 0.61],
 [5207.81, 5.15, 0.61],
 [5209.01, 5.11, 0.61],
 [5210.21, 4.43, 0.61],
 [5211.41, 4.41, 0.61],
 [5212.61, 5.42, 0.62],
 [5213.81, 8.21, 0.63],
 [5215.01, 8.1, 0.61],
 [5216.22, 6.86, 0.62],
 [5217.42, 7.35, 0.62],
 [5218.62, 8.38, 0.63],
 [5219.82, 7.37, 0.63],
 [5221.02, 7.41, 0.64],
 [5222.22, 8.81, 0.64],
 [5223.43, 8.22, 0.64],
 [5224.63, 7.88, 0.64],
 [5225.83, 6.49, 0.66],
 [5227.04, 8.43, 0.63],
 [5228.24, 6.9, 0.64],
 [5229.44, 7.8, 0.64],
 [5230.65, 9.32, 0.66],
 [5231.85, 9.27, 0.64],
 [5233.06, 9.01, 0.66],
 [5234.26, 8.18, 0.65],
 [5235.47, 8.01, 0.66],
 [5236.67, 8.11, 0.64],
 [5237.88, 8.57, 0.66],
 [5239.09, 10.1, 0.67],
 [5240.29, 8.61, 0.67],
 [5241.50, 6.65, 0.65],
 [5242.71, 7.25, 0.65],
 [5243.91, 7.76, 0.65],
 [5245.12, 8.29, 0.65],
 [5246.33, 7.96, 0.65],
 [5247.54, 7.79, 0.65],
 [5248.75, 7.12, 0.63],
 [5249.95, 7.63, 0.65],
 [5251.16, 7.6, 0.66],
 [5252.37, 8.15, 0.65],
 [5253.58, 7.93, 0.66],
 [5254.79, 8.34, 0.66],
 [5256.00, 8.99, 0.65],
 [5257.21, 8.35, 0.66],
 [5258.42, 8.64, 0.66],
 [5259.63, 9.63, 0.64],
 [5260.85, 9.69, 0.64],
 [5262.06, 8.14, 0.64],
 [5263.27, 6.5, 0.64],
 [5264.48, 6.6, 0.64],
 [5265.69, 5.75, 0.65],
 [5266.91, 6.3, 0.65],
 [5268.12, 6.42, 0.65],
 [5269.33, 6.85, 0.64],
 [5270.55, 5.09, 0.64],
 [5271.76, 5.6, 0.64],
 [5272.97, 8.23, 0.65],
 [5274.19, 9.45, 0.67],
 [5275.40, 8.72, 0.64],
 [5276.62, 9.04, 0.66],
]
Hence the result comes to 0.21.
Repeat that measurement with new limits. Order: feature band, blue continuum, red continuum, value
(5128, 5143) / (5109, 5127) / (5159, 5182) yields -0.12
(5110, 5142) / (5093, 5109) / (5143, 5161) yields 0.00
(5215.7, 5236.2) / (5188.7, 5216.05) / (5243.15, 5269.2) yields -0.17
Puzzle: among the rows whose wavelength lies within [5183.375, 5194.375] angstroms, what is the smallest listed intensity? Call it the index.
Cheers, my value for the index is 3.46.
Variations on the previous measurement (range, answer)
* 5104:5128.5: 5.06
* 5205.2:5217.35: 4.41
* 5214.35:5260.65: 6.49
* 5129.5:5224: 2.74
